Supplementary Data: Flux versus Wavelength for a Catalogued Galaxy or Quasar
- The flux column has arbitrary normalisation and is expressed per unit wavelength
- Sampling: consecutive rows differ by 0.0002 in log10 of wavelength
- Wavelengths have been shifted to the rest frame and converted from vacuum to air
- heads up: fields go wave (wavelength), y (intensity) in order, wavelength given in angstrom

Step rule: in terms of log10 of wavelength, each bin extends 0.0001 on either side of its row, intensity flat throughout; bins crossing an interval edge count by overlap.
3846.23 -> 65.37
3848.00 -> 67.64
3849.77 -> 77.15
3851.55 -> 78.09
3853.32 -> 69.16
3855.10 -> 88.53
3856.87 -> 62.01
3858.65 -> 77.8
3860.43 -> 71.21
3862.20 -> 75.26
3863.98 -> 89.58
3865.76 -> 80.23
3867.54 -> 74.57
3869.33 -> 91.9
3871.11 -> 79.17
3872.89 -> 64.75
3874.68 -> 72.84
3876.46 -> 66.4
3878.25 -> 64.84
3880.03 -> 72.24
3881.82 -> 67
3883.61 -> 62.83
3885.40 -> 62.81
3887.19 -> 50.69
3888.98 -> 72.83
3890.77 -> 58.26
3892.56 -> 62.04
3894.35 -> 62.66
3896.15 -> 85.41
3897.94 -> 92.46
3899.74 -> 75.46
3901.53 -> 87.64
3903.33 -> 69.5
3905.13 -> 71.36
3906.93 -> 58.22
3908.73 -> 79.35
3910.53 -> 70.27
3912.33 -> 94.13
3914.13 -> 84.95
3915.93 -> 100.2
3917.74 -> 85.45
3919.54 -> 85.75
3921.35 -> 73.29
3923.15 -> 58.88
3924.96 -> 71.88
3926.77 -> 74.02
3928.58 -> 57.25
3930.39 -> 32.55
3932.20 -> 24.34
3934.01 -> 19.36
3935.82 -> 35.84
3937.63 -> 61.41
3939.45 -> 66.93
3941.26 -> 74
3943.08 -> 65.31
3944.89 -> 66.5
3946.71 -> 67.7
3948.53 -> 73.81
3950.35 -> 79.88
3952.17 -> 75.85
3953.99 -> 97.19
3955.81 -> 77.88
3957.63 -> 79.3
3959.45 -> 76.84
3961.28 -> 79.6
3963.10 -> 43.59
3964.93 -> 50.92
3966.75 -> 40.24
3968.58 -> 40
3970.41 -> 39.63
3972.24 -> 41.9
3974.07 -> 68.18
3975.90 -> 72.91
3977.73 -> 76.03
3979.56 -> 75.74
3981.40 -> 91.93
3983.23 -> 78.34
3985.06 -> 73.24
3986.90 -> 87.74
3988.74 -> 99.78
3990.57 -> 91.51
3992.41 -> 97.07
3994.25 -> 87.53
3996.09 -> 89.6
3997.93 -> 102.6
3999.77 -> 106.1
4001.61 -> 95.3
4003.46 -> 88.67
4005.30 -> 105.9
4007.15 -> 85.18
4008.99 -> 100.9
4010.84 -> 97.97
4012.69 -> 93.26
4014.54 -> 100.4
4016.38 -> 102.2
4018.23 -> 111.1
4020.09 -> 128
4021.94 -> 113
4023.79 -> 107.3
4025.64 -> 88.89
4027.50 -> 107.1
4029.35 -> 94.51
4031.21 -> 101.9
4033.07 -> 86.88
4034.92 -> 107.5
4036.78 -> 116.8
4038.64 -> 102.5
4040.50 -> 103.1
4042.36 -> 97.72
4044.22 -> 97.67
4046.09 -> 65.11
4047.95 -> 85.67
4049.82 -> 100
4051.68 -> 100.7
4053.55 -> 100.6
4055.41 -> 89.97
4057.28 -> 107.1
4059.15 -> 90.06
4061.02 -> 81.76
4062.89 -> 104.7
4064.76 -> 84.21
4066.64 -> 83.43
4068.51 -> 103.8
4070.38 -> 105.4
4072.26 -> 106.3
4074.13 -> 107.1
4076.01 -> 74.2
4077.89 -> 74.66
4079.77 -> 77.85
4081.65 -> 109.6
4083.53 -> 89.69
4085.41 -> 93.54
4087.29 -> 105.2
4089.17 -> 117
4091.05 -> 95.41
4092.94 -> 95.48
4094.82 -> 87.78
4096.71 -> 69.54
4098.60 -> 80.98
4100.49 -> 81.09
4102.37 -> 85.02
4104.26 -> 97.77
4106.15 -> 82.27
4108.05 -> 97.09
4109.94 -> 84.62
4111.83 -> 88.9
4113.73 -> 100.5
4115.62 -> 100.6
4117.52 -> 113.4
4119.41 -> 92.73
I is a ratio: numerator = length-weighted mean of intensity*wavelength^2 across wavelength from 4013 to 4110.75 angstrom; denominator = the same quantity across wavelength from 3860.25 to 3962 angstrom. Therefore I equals 1.5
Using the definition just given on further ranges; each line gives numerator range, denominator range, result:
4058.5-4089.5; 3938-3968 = 1.45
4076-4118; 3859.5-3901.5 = 1.41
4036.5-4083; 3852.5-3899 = 1.43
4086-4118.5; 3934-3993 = 1.44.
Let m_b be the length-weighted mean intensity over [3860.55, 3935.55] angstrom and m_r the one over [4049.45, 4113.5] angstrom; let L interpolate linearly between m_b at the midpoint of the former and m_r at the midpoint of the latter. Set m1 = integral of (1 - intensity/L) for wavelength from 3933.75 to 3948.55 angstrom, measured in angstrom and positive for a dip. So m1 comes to 3.1 angstrom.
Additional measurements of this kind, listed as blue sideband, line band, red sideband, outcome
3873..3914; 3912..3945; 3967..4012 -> 4.7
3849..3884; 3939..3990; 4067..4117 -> 7.6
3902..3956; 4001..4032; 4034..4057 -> -3.8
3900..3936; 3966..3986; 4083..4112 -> 3.1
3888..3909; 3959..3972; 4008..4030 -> 5.5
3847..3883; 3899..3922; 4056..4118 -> -0.5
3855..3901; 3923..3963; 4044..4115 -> 7.5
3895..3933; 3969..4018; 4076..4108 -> -3.5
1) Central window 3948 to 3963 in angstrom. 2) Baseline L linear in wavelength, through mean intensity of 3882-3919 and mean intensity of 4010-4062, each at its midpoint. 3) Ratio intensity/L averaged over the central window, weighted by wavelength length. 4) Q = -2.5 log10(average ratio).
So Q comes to 0.082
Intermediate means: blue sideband 74.3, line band 78.2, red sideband 99.2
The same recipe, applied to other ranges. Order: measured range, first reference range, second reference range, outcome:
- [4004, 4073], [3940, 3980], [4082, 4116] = -0.22 mag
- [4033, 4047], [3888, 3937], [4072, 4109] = -0.16 mag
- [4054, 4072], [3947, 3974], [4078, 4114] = -0.13 mag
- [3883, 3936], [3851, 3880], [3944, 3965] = 0.10 mag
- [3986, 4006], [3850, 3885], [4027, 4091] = -0.08 mag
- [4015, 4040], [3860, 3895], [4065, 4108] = -0.22 mag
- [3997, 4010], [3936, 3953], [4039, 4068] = -0.19 mag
